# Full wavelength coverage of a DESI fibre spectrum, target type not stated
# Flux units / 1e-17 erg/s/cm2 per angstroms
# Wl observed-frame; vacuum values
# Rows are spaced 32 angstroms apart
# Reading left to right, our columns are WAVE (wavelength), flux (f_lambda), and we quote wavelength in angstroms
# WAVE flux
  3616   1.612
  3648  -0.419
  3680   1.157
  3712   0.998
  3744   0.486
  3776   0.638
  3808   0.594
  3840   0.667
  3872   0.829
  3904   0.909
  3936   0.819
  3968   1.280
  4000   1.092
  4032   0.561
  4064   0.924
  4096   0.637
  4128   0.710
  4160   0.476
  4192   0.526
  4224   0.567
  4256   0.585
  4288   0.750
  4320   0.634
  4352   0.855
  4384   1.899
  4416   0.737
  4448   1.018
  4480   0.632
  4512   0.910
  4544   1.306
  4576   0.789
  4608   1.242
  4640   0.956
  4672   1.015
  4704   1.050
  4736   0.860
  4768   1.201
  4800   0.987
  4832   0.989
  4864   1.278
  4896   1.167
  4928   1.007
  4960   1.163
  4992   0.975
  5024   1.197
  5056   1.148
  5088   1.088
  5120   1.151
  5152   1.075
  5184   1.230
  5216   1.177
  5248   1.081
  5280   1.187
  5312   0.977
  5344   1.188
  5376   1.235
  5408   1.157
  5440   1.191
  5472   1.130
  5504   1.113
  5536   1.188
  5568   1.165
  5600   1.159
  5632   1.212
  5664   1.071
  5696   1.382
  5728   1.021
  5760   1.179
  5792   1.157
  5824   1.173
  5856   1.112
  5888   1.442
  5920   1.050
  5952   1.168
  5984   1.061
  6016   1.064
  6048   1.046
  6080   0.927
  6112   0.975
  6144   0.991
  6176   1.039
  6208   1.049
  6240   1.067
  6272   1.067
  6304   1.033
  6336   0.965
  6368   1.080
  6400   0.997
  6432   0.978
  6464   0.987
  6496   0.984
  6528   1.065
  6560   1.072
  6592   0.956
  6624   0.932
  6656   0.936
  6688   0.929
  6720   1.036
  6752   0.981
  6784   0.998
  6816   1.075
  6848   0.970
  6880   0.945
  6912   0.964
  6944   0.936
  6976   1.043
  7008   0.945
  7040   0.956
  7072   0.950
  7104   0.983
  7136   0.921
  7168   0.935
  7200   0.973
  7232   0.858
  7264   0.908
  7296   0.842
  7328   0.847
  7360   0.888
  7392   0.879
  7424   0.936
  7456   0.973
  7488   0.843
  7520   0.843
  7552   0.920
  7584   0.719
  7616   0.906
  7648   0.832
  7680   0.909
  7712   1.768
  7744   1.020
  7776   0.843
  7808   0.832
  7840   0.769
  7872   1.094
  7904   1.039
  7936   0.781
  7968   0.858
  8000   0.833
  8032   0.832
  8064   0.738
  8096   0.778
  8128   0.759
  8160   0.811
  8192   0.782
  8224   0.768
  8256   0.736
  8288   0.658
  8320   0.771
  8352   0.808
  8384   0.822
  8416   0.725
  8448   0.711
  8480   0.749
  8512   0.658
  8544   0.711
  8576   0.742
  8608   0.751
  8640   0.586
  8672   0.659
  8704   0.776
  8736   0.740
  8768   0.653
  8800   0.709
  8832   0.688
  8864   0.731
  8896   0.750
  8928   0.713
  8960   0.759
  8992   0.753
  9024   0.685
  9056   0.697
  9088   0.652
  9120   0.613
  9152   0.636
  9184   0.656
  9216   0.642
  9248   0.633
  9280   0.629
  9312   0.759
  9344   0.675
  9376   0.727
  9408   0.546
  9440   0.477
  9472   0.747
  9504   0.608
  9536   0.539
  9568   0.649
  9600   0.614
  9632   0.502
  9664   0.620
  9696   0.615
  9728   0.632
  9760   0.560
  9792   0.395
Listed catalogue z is 0.17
